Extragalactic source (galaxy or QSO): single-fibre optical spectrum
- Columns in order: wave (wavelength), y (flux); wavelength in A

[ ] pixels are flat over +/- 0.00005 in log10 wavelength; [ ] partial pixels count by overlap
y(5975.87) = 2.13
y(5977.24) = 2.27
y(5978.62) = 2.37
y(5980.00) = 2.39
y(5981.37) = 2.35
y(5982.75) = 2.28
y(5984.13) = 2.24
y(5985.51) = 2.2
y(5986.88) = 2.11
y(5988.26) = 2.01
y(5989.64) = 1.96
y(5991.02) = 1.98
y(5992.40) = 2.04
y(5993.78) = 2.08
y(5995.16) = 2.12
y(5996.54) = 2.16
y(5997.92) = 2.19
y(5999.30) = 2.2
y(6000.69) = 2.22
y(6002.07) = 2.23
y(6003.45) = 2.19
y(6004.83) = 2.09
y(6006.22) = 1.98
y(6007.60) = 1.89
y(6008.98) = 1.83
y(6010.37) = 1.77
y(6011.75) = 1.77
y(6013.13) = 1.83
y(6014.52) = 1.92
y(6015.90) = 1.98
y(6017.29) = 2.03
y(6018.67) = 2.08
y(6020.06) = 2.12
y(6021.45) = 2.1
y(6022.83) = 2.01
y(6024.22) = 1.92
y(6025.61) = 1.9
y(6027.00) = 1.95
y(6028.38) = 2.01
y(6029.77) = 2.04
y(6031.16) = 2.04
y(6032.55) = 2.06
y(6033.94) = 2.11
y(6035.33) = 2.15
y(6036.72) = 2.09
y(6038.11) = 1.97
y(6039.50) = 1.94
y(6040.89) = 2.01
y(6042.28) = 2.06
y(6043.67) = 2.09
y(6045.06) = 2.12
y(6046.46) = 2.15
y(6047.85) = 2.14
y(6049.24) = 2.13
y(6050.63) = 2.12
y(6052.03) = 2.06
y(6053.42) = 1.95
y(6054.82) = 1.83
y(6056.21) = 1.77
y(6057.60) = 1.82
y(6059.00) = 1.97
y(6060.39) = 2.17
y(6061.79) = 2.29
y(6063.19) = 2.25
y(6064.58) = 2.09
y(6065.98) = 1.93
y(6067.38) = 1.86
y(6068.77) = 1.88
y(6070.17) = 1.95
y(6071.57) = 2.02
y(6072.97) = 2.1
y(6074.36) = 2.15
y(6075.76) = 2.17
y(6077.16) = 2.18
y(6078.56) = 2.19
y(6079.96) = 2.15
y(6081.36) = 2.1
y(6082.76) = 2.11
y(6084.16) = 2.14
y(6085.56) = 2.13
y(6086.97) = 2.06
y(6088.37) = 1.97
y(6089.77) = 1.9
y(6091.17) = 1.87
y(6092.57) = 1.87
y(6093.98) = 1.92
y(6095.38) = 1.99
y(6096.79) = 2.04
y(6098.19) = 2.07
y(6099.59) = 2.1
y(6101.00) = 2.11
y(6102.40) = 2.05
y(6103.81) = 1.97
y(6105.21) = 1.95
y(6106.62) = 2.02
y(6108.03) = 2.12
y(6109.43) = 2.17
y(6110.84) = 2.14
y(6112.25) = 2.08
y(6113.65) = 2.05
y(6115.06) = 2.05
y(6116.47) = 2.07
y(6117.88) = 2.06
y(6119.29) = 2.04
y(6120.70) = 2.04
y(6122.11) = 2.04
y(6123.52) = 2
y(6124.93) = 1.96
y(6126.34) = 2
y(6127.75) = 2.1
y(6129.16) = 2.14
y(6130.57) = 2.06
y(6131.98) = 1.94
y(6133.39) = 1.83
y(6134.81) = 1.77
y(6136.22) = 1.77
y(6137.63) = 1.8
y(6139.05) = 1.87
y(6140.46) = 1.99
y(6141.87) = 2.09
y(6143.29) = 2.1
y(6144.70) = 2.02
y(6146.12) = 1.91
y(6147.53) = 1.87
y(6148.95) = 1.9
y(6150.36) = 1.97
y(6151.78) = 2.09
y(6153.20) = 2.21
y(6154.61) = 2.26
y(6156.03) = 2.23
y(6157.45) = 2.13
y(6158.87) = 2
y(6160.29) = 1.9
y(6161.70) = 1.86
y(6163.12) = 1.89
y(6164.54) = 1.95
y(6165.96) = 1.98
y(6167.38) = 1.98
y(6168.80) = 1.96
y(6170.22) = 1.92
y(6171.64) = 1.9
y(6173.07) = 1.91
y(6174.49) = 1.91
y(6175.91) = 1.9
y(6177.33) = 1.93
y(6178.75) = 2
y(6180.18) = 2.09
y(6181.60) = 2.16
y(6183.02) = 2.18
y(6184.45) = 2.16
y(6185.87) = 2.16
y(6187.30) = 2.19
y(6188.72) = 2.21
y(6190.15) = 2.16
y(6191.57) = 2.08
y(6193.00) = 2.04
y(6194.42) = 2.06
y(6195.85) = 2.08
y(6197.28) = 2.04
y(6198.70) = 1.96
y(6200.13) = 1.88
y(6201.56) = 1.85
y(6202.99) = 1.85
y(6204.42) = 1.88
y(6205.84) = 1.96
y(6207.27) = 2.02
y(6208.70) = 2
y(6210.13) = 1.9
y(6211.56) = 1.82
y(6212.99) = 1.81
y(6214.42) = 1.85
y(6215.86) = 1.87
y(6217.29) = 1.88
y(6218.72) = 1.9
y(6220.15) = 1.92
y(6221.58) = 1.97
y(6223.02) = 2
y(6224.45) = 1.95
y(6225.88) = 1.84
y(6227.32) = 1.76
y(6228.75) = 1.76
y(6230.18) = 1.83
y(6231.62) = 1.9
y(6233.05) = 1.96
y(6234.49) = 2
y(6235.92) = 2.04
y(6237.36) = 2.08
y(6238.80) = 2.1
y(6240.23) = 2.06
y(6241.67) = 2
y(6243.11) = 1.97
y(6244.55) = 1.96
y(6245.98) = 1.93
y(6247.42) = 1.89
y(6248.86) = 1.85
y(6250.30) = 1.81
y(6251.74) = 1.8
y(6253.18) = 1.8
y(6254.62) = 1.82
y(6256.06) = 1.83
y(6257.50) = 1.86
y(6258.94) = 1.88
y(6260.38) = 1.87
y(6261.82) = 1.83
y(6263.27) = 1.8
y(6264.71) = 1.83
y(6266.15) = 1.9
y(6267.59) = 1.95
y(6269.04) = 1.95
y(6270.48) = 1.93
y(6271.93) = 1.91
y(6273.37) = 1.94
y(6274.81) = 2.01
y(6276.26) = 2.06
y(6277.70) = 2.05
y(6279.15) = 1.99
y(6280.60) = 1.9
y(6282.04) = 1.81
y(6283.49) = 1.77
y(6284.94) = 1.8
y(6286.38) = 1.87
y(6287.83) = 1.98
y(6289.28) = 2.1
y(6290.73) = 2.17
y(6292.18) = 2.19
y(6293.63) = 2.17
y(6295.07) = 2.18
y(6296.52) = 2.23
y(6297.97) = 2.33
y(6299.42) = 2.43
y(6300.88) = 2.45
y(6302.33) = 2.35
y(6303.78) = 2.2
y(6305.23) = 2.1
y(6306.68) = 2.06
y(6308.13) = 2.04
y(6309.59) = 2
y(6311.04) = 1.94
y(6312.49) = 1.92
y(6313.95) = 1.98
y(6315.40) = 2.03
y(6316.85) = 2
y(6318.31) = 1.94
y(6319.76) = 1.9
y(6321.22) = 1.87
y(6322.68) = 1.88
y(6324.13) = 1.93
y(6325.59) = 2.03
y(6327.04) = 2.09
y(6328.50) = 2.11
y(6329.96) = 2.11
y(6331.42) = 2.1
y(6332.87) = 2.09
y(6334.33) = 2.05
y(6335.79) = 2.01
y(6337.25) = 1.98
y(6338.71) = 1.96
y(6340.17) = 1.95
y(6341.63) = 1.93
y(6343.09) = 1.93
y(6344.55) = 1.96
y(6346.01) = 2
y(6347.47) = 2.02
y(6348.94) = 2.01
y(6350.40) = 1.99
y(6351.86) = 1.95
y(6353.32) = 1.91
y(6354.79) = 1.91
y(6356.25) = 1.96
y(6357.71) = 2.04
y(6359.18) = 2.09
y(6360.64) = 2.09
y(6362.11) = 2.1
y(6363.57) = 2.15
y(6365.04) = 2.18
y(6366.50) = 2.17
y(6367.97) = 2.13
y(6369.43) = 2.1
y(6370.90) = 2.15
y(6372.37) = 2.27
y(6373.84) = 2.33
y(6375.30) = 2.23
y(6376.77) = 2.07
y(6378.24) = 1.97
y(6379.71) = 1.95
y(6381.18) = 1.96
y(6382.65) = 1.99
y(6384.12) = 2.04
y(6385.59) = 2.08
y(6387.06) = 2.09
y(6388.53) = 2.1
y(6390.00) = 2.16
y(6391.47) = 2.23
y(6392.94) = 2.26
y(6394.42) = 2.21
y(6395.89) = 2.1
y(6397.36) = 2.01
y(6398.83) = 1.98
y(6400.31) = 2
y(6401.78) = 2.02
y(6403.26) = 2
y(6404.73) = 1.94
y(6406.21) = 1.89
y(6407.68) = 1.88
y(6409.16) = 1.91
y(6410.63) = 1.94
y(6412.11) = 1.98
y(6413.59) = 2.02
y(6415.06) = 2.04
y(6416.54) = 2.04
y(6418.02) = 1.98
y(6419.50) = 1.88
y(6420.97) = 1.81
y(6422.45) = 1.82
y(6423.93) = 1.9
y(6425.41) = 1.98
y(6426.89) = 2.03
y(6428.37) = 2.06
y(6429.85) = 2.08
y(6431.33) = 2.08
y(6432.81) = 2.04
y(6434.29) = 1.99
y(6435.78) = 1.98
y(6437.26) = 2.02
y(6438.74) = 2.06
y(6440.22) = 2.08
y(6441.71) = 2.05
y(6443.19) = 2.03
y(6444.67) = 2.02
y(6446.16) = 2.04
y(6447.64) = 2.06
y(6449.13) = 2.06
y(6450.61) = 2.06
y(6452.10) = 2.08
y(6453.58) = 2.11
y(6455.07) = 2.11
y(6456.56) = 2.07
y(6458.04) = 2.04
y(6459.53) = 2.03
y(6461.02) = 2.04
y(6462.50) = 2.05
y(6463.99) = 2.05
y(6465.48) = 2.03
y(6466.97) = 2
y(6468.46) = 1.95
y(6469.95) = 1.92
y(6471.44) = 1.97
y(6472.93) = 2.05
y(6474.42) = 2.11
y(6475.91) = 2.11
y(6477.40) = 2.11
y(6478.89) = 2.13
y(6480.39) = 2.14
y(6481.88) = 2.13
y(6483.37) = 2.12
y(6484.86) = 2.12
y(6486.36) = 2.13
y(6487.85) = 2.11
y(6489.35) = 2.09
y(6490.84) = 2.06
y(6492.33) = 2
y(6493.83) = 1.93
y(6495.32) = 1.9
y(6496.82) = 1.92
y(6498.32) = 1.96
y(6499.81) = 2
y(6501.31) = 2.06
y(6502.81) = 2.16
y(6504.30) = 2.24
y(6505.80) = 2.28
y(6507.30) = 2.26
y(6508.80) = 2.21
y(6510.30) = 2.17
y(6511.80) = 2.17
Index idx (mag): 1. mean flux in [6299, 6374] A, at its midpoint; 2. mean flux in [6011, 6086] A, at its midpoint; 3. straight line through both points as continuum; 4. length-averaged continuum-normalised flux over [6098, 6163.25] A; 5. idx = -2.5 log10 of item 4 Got 0.01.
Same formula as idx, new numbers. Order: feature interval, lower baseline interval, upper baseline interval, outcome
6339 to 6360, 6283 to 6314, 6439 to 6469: 0.06 mag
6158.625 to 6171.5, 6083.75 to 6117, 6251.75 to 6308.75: 0.05 mag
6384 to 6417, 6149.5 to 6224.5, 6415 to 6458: -0.01 mag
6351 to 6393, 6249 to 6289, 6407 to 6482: -0.07 mag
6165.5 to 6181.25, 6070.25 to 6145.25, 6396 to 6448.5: 0.04 mag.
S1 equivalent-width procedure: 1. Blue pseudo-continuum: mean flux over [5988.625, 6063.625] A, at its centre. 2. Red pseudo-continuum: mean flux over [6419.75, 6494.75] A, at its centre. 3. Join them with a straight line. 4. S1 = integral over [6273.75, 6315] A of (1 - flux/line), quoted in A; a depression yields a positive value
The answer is -0.7 A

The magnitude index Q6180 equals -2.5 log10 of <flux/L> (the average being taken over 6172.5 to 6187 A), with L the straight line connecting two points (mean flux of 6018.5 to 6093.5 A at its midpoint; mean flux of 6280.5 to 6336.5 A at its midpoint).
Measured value 0.00 mag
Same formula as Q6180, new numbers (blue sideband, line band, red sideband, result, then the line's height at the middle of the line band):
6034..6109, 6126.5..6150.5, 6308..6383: 0.049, 2.04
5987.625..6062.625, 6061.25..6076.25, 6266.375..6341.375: -0.015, 2.03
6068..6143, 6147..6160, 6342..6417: -0.021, 2.03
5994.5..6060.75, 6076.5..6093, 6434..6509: -0.015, 2.03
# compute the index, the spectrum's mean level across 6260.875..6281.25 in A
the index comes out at 1.93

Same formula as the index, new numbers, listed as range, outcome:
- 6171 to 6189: 2.05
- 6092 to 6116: 2.04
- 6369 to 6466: 2.04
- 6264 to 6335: 2.03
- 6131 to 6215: 1.99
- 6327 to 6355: 2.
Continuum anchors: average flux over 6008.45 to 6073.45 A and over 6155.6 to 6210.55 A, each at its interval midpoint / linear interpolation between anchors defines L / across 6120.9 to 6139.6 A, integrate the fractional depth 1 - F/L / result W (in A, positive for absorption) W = 0.6 A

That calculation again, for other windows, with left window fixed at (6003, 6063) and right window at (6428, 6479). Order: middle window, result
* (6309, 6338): 0.5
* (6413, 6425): 0.6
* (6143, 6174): 0.4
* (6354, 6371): -0.4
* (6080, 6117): -0.5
